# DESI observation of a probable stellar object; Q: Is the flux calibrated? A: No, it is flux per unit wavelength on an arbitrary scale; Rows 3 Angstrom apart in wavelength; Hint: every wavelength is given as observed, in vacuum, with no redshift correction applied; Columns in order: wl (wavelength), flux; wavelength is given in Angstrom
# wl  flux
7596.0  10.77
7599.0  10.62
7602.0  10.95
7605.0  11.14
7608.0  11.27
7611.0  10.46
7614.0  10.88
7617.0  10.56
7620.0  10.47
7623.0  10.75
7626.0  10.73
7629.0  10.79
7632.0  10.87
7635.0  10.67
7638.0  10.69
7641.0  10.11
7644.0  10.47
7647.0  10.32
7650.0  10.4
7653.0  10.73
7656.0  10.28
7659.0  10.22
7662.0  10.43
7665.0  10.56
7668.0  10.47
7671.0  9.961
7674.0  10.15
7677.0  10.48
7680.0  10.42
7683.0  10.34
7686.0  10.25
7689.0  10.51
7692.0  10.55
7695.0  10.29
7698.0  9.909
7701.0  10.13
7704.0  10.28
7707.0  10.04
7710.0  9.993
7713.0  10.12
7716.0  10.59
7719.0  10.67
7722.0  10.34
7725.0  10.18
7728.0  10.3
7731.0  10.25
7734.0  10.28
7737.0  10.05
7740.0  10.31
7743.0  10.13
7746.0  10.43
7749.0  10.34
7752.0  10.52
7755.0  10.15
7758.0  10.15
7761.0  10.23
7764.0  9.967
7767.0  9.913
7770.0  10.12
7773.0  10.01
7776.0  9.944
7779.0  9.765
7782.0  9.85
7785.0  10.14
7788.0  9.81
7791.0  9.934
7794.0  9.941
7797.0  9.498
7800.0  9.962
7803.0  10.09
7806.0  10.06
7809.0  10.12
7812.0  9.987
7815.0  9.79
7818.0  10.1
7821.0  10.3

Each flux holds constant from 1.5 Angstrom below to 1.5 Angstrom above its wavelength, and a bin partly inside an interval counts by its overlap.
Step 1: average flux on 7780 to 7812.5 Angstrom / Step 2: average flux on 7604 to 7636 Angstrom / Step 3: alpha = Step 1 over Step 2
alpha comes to 0.9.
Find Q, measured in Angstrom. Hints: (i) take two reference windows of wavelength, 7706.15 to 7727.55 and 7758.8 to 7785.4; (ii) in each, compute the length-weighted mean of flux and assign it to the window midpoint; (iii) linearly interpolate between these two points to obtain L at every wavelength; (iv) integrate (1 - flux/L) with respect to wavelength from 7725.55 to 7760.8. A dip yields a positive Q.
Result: -0.4 Angstrom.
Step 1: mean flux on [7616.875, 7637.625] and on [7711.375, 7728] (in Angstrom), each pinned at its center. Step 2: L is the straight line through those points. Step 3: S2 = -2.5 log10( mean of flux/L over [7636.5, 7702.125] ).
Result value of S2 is 0.02 mag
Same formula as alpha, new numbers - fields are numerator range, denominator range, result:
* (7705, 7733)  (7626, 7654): 0.97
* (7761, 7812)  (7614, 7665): 0.94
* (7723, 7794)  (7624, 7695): 0.97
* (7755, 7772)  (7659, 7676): 0.98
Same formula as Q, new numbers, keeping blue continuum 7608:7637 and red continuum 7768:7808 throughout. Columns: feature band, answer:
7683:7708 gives 0.3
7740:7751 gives -0.2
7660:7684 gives 0.3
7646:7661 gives 0.3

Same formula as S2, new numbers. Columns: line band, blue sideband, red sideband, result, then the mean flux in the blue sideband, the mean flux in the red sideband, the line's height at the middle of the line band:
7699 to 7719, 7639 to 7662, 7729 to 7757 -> 0.009 mag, 10.4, 10.3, 10.3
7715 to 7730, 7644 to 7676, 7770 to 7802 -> -0.029 mag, 10.4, 9.9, 10.1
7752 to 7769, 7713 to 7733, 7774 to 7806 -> -0.002 mag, 10.4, 9.9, 10.1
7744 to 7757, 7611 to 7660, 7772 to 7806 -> -0.029 mag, 10.6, 9.91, 10.1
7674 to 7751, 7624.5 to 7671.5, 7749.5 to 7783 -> -0.003 mag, 10.5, 10.1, 10.3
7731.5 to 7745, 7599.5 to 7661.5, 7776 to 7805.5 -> -0.007 mag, 10.6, 9.9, 10.1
